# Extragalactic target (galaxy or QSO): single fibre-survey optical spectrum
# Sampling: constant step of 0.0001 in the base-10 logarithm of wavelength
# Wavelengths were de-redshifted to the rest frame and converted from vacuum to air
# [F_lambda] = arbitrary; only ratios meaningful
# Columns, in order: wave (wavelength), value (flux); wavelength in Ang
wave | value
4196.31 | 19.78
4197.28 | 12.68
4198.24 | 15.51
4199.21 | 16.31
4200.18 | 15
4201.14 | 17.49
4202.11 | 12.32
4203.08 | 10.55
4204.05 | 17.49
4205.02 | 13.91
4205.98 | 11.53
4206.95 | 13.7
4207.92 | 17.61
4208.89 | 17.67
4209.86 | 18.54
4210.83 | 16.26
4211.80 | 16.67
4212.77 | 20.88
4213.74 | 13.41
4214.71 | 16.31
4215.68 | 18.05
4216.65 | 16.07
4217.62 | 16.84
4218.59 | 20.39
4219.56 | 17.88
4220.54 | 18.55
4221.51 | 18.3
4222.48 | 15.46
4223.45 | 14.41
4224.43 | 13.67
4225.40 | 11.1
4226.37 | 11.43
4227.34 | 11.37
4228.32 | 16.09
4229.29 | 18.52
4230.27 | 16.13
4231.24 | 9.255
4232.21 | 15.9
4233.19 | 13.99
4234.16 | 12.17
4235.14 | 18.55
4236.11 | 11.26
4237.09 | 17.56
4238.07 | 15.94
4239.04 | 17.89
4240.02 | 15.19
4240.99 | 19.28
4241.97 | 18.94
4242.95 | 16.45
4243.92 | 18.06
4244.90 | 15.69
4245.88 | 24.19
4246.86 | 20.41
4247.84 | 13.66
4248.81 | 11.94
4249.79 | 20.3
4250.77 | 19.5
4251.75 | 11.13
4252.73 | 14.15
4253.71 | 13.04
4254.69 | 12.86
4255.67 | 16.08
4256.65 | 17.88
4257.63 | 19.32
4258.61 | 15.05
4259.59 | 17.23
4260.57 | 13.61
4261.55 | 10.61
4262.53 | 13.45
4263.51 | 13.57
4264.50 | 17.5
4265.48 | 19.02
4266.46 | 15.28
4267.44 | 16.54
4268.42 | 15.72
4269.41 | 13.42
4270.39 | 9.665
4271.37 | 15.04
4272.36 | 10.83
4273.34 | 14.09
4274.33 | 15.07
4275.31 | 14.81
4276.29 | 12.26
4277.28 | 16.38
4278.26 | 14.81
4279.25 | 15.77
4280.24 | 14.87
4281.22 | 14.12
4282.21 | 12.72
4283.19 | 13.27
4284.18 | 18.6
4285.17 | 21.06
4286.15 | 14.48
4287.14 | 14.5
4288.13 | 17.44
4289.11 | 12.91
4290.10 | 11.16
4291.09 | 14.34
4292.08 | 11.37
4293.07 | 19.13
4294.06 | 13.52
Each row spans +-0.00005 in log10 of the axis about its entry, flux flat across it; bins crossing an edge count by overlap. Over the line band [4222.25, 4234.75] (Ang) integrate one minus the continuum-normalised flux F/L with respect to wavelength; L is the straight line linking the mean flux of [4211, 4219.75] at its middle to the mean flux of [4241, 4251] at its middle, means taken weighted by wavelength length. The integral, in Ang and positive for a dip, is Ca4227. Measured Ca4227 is 2.7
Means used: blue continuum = 17.3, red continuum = 17.9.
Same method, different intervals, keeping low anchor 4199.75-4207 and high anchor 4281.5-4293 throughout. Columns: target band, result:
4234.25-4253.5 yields -3.0 Ang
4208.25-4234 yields -3.0 Ang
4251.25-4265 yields -0.1 Ang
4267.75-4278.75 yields 0.6 Ang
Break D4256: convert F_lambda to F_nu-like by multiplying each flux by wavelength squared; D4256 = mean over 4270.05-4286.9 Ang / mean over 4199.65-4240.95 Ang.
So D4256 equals 1.0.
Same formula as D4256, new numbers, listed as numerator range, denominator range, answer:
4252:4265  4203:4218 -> 0.94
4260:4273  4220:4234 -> 0.99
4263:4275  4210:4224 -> 0.88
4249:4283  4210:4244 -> 0.95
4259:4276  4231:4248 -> 0.88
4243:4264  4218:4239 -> 1.05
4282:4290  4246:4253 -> 0.96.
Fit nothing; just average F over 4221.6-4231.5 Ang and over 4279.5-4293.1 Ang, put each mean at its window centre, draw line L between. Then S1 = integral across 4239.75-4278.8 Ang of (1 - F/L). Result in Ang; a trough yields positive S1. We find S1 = -2.90 Ang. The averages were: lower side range 14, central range 15.6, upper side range 14.9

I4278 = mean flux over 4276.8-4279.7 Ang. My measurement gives 15.6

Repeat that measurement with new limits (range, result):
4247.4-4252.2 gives 15.4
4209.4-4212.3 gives 17.2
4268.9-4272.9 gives 12.3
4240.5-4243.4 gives 18.2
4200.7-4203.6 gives 13.4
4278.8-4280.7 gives 15.3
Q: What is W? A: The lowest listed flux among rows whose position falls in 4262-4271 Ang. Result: 9.665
